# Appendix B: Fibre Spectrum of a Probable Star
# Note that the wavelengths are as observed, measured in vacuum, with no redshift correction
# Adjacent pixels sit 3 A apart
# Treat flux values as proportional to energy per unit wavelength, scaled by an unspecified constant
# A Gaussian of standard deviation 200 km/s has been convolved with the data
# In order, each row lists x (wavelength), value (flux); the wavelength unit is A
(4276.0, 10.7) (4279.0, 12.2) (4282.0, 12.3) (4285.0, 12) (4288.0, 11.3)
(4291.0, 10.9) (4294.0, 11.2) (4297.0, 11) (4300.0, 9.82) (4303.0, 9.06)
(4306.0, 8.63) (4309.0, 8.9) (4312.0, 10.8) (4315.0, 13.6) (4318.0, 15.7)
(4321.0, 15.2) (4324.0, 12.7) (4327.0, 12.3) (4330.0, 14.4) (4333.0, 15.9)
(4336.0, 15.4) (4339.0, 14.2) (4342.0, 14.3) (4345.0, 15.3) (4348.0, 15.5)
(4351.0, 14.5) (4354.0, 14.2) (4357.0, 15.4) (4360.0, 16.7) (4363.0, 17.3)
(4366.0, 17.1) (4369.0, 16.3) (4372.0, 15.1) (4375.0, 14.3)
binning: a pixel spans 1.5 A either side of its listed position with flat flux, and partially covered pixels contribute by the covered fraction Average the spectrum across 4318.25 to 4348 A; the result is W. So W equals 14.5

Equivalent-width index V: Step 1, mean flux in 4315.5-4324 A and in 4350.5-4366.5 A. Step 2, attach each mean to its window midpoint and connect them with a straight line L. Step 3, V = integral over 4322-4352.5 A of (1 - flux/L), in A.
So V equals 1.60 A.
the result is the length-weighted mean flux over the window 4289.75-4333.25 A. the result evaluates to 11.9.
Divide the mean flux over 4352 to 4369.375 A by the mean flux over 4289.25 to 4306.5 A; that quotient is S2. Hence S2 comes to 1.6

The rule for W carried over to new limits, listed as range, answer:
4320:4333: 13.9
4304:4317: 10.6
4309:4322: 13.2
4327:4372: 15.3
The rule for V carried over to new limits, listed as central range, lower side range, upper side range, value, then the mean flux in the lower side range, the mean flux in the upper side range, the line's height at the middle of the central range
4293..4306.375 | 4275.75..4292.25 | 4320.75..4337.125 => 2.7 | 11.6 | 14.2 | 12.5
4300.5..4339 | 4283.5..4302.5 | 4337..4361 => 0.8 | 10.9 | 15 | 12.9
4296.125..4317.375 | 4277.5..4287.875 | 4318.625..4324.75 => 4.8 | 12.1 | 14.4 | 13.5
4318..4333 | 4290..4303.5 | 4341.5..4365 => -1.2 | 10.5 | 15.5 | 13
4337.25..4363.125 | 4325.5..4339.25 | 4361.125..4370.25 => 1.0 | 14.5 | 16.9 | 15.8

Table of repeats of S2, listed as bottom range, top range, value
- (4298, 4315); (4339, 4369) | 1.58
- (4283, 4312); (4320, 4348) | 1.39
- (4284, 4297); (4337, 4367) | 1.37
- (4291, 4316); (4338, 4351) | 1.43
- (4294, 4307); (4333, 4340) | 1.53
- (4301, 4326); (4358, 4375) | 1.38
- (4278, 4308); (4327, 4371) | 1.42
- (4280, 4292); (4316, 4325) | 1.25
